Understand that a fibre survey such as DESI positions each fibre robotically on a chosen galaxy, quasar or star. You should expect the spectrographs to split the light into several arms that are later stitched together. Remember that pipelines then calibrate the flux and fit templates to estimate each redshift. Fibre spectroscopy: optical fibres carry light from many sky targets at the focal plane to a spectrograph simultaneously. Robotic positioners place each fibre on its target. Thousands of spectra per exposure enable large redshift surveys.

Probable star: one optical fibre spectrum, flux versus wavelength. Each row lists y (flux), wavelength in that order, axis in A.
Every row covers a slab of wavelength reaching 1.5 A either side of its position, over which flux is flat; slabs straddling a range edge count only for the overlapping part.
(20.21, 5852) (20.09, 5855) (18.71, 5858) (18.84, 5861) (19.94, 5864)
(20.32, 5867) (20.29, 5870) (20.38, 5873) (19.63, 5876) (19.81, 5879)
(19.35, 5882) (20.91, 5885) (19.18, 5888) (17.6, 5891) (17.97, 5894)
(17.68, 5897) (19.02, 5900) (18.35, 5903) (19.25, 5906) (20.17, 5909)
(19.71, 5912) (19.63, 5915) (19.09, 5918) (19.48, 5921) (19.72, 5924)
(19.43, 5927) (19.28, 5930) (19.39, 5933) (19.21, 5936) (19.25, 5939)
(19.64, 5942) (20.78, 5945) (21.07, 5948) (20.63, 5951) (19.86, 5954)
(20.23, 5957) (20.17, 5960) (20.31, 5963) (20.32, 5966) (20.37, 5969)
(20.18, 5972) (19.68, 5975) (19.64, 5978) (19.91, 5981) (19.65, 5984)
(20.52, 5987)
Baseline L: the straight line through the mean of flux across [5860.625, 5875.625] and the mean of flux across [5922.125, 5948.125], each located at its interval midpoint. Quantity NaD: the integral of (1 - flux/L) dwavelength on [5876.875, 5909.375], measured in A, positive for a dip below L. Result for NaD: 1.5 A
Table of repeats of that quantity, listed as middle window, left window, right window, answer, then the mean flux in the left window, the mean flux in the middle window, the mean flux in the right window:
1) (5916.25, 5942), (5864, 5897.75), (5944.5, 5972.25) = 0.8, 19.4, 19.4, 20.4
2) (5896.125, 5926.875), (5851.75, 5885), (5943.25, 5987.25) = 1.1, 19.8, 19.3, 20.2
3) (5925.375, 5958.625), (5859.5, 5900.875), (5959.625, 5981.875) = -0.1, 19.4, 19.9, 20.1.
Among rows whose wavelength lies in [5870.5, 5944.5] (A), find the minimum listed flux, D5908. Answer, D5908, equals 17.6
